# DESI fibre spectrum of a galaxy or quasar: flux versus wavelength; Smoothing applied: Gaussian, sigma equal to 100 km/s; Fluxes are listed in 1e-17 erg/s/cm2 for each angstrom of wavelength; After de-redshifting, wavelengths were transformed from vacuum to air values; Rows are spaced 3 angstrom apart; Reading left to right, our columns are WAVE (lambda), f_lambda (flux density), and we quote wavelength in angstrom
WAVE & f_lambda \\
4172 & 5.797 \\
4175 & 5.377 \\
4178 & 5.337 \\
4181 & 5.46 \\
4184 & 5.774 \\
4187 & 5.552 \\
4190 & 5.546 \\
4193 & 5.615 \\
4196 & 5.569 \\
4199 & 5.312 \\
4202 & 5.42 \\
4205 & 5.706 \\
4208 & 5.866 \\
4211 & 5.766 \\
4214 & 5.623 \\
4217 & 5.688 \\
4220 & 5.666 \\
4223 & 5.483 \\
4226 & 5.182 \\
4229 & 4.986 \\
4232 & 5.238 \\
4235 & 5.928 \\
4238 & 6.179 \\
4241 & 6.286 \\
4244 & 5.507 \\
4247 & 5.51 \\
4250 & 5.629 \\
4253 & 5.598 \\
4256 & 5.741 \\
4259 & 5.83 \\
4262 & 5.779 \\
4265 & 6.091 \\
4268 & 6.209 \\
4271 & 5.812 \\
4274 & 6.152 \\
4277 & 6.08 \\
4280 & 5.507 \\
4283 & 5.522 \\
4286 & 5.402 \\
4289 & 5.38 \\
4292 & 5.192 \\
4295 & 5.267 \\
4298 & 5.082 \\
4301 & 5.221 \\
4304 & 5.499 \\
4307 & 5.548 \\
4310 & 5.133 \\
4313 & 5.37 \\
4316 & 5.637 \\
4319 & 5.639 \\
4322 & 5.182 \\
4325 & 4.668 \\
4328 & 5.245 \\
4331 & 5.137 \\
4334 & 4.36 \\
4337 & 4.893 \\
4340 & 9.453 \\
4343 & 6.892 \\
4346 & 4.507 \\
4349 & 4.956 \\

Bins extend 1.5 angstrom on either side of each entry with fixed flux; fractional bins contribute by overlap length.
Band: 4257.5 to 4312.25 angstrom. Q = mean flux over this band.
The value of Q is 5.59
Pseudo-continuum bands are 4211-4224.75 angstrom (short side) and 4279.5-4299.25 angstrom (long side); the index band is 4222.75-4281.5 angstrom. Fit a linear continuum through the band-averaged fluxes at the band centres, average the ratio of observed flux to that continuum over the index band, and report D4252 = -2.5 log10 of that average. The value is -0.05 mag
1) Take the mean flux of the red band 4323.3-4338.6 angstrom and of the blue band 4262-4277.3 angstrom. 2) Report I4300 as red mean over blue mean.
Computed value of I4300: 0.81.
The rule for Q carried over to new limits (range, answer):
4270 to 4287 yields 5.75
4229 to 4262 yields 5.71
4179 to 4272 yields 5.66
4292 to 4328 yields 5.29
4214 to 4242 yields 5.61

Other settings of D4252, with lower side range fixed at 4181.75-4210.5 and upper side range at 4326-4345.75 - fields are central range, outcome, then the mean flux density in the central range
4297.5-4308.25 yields 0.087 mag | 5.36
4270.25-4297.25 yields 0.038 mag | 5.57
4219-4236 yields 0.053 mag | 5.39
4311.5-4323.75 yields 0.076 mag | 5.44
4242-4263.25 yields 0.007 mag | 5.67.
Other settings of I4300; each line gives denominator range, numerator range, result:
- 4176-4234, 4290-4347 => 0.99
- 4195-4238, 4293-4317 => 0.96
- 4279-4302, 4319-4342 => 1.05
